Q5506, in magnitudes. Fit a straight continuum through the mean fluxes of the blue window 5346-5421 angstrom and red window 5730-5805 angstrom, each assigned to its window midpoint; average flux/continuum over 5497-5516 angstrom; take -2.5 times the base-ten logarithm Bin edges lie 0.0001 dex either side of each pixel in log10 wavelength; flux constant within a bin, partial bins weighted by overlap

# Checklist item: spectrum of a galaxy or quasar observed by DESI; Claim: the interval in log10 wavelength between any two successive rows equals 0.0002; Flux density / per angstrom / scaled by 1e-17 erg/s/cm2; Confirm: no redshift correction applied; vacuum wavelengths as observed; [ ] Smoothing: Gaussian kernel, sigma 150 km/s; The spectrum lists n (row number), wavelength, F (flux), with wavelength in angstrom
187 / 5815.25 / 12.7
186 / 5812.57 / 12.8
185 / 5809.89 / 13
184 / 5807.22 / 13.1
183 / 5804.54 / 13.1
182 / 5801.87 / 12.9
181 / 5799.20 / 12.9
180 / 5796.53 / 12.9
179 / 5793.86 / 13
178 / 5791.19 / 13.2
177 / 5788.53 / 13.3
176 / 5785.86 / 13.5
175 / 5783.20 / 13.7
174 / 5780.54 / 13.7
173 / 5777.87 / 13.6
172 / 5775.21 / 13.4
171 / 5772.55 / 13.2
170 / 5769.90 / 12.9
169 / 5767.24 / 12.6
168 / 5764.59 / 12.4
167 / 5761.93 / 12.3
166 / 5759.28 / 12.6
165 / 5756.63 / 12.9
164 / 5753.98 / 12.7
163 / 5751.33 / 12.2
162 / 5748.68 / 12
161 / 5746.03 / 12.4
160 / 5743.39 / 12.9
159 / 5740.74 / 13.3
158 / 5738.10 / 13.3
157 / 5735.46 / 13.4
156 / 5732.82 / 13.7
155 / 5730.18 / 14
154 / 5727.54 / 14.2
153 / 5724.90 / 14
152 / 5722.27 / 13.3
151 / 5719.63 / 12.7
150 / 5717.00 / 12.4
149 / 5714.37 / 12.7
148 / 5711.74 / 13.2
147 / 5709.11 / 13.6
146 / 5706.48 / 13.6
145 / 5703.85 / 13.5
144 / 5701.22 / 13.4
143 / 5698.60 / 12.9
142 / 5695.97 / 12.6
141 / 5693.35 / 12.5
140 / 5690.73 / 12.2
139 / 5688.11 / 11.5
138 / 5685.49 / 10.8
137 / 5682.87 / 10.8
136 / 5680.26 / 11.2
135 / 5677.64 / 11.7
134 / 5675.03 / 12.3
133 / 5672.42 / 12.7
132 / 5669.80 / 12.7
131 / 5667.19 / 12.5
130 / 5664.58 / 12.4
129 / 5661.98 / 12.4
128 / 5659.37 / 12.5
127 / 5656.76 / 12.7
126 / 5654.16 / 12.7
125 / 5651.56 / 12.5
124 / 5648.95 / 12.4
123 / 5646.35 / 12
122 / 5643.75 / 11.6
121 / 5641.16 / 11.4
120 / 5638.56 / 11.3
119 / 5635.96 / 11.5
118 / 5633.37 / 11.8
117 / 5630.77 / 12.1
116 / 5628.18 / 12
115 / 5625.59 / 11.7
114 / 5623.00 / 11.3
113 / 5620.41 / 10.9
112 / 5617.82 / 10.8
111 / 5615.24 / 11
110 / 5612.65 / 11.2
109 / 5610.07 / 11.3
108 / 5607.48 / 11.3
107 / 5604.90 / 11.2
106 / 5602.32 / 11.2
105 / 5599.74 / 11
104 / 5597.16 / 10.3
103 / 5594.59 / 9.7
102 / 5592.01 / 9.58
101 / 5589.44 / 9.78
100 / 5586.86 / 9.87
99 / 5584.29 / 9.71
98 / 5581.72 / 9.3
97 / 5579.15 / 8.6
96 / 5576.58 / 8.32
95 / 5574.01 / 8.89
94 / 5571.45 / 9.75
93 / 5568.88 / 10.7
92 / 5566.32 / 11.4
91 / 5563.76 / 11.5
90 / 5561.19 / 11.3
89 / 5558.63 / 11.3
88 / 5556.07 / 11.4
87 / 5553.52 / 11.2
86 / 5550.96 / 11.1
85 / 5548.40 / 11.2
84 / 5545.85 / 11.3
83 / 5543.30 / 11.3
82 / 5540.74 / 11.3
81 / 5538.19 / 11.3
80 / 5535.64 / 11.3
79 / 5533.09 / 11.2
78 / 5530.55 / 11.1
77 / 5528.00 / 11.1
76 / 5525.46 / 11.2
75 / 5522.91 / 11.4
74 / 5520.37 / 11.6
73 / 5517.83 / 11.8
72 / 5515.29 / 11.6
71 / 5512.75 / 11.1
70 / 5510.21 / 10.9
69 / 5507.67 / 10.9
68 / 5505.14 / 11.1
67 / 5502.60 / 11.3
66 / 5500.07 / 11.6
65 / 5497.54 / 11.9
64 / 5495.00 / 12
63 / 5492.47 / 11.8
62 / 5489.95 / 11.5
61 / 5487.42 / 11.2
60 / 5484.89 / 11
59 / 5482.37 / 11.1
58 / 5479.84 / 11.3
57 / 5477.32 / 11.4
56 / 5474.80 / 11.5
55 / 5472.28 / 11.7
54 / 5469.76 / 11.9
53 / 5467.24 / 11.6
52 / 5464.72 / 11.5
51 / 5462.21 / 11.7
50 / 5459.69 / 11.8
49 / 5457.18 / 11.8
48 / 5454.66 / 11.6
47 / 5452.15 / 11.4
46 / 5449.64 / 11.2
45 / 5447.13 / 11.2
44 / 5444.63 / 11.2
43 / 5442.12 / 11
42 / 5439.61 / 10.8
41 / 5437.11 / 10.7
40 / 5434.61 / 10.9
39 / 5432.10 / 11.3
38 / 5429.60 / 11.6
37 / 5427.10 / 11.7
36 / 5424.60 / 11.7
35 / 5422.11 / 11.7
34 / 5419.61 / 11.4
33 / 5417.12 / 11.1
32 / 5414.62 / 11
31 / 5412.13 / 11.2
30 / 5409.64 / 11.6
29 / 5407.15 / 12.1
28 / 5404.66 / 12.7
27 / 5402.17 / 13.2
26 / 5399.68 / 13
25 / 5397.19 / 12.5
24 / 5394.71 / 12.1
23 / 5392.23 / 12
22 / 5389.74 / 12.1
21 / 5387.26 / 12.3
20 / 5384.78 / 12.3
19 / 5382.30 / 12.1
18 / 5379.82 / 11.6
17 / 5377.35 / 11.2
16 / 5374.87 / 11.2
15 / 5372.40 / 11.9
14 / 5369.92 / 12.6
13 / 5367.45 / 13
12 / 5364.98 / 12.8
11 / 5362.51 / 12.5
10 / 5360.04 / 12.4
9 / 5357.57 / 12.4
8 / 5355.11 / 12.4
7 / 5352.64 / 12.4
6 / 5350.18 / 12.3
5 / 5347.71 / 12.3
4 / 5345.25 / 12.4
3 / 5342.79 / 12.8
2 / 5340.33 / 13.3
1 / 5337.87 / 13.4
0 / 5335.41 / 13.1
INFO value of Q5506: 0.10 mag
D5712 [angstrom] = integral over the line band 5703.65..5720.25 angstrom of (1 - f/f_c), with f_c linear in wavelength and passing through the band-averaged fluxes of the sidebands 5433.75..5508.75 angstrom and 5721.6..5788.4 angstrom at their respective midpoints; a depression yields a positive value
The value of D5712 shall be -0.3 angstrom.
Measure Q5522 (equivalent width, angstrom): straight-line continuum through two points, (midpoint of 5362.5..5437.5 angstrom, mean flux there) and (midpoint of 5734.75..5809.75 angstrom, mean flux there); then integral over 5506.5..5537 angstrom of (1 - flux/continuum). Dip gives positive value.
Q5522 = 2.5 angstrom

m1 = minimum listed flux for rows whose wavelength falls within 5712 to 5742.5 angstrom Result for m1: 12.4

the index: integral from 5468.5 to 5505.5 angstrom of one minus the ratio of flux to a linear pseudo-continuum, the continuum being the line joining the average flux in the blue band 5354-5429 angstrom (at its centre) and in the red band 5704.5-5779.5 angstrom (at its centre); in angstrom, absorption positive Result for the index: 2.5 angstrom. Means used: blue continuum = 12.1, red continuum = 13.1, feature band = 11.5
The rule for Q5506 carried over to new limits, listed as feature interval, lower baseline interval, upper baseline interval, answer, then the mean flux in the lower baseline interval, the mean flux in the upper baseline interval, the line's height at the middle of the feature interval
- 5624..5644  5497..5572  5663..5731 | 0.04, 11.2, 12.7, 12.1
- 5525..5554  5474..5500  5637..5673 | 0.05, 11.5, 12.3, 11.7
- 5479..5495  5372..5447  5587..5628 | 0.00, 11.7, 10.8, 11.4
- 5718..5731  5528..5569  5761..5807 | -0.08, 11.3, 13.1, 12.6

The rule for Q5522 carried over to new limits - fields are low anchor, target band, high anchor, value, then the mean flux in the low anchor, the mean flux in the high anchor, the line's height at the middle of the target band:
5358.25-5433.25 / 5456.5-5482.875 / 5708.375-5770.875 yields 1.36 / 12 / 13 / 12.2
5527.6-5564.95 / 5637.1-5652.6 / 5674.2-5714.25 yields 0.22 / 11.3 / 12.4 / 12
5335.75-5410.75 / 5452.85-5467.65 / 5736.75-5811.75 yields 0.99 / 12.4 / 13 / 12.5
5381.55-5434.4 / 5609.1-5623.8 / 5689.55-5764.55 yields 1.81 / 11.9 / 13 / 12.6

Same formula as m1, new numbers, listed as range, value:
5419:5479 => 10.7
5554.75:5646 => 8.32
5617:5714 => 10.8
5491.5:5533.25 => 10.9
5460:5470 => 11.5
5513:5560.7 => 11.1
